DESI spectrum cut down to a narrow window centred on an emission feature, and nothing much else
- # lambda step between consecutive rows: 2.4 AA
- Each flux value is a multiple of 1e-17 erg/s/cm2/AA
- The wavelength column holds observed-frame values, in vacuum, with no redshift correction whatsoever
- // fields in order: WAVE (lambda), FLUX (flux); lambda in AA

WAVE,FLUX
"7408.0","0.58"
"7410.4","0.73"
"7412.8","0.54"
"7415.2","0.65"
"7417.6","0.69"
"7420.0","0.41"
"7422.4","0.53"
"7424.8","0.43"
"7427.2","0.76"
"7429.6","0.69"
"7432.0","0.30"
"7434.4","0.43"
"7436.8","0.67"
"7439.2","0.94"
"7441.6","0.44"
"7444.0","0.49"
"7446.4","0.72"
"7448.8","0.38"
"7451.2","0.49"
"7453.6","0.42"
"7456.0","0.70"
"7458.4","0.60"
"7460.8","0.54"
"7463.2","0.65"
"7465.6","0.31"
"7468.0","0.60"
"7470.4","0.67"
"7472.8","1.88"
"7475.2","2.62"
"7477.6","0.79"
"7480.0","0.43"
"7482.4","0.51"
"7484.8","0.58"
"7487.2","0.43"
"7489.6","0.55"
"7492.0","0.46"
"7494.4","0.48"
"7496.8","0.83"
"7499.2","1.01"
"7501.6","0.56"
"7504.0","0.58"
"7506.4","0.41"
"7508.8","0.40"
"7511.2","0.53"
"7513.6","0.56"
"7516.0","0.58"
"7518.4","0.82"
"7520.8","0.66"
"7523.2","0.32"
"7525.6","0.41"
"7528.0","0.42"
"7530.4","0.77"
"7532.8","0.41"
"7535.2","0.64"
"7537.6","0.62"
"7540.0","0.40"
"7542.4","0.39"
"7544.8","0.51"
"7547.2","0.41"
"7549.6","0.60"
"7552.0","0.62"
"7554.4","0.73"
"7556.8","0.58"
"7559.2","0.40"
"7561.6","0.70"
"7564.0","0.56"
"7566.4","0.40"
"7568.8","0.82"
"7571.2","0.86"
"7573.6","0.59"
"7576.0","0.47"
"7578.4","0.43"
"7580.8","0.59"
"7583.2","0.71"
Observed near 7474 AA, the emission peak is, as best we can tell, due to H-alpha 6563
